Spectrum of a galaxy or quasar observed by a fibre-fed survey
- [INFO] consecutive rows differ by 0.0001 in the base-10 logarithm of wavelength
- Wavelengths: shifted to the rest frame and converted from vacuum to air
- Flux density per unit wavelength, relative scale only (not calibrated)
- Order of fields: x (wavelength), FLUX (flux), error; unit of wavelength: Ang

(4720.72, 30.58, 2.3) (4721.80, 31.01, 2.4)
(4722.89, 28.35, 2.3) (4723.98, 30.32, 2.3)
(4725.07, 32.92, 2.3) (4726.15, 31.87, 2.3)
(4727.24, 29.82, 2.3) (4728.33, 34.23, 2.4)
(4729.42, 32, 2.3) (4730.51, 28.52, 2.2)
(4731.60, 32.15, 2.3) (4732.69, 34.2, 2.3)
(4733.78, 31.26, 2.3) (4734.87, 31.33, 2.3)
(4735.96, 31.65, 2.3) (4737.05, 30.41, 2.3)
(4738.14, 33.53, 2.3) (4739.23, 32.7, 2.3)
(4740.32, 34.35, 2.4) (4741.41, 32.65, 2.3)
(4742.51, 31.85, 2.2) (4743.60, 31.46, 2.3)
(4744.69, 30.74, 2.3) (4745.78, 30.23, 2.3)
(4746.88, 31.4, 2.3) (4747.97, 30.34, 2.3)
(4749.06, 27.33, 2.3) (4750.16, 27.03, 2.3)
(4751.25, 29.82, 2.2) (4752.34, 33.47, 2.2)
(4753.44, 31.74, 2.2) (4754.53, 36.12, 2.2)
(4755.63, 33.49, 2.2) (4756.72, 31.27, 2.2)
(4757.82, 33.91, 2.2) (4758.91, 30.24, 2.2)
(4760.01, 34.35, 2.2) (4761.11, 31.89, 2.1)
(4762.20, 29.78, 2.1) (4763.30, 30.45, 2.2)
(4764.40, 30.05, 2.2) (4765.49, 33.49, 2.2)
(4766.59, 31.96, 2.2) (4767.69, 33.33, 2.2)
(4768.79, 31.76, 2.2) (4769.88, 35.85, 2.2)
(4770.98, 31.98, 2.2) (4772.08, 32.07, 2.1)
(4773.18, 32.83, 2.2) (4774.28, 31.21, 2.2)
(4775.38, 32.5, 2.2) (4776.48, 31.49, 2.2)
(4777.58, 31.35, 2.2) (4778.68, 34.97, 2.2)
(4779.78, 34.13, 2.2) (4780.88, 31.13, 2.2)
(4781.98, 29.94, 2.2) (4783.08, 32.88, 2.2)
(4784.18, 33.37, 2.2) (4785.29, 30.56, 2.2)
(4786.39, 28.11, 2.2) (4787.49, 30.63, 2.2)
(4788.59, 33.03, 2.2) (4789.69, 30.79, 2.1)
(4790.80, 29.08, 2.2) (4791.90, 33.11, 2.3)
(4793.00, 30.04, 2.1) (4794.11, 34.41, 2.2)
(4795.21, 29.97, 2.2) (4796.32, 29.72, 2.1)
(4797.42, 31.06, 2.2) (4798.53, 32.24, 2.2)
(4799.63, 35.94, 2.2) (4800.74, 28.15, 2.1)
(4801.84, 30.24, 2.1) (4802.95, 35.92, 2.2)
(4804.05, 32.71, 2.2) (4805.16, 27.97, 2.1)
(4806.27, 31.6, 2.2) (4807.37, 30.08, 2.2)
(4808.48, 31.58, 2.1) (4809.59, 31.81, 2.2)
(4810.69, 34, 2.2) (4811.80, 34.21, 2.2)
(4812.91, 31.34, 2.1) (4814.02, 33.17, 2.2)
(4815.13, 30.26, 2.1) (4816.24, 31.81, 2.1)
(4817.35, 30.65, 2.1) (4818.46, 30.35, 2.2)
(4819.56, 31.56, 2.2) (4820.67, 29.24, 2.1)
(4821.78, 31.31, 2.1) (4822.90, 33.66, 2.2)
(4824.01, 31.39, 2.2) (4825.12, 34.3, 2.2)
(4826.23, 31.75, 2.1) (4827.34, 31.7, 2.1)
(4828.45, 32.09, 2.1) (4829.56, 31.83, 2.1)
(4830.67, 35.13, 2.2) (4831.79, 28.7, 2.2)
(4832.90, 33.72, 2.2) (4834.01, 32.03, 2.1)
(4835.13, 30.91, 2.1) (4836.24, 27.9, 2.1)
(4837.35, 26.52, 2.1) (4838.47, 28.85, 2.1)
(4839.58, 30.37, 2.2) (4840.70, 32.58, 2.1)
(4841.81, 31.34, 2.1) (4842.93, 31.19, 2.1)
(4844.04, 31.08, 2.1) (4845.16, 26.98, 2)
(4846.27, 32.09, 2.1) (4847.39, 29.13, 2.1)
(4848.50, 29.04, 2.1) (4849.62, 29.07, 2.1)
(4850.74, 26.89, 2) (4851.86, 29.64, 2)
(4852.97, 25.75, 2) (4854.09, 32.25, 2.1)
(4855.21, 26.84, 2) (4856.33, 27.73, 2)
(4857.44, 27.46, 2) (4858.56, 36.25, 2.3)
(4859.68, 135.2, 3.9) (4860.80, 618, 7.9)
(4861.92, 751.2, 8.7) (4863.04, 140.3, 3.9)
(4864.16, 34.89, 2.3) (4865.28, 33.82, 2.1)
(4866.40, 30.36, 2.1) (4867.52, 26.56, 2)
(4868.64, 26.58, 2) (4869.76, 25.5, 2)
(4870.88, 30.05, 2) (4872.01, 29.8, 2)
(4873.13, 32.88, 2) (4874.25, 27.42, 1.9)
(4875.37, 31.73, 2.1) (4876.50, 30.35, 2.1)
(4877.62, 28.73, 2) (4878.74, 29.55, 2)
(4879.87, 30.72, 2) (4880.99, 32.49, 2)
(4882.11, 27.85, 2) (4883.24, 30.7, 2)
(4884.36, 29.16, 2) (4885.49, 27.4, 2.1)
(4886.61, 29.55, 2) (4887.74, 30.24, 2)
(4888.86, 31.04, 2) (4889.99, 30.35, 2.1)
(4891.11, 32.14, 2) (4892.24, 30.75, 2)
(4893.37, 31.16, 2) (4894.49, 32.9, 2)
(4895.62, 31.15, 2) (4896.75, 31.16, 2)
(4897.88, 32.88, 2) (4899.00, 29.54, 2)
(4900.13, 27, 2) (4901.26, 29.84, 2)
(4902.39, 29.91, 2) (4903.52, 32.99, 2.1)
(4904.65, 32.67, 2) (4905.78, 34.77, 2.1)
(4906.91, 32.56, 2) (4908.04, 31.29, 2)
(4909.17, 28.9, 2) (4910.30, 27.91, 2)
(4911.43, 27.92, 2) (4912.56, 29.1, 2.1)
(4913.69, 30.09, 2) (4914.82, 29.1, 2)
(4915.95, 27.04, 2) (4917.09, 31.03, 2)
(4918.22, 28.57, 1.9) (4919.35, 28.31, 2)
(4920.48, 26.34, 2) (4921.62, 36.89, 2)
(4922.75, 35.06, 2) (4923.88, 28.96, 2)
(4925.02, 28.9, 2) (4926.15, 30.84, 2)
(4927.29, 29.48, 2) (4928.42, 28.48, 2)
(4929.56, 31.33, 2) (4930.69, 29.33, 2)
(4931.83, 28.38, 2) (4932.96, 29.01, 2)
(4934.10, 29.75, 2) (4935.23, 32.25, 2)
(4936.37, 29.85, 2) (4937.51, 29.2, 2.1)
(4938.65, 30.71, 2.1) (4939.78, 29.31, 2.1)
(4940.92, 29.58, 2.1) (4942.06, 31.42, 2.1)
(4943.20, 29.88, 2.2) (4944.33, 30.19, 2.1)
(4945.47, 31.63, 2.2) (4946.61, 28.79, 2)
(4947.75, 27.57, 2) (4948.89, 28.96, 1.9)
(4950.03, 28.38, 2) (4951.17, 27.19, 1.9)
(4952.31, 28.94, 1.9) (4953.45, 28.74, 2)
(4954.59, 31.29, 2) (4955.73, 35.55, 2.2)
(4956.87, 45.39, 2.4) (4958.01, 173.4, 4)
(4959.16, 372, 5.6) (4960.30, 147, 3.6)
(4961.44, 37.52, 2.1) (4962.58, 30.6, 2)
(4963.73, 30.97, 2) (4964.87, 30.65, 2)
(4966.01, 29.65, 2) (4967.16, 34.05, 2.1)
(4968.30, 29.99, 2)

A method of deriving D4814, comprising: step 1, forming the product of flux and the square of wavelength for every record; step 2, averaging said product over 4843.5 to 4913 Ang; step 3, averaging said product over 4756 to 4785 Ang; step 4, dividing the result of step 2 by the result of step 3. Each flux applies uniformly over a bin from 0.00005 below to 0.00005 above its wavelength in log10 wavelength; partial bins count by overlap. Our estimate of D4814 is 1.8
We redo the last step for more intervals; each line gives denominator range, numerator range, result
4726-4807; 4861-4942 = 1.47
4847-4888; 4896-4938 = 0.43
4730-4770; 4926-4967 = 1.62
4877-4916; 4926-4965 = 1.62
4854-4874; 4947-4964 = 0.65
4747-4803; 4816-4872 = 1.98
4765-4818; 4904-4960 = 1.36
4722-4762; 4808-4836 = 1.04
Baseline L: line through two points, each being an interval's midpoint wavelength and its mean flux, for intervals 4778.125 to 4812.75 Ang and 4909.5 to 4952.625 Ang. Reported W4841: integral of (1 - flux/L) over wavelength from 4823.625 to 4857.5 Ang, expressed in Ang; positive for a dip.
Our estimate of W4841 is 0.9 Ang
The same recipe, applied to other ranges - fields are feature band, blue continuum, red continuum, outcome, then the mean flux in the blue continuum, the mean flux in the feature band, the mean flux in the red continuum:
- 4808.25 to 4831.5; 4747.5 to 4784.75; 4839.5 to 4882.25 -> 9.28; 32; 32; 69.8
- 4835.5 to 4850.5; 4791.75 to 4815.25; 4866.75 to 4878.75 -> 0.27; 31.8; 29.7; 29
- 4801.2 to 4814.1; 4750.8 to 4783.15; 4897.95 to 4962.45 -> 0.94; 32.3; 32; 41.1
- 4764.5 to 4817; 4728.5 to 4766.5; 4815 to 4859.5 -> -0.57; 31.7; 31.9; 31.4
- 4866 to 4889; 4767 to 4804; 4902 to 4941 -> 0.99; 31.9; 29.4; 30.2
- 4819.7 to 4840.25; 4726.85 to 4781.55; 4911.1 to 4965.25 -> 2.99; 31.9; 31.2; 43.1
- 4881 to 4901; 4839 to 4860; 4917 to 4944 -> 1.09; 34.2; 30.3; 30.1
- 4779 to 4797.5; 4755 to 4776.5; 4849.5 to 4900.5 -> 3.47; 32.2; 31.3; 63.4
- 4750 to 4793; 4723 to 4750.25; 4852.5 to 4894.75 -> 9.49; 31.4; 32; 70.4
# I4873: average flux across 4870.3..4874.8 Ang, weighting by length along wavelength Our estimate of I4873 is 30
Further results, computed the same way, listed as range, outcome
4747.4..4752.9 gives 29.6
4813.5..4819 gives 31.2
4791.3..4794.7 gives 32.5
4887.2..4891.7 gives 31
